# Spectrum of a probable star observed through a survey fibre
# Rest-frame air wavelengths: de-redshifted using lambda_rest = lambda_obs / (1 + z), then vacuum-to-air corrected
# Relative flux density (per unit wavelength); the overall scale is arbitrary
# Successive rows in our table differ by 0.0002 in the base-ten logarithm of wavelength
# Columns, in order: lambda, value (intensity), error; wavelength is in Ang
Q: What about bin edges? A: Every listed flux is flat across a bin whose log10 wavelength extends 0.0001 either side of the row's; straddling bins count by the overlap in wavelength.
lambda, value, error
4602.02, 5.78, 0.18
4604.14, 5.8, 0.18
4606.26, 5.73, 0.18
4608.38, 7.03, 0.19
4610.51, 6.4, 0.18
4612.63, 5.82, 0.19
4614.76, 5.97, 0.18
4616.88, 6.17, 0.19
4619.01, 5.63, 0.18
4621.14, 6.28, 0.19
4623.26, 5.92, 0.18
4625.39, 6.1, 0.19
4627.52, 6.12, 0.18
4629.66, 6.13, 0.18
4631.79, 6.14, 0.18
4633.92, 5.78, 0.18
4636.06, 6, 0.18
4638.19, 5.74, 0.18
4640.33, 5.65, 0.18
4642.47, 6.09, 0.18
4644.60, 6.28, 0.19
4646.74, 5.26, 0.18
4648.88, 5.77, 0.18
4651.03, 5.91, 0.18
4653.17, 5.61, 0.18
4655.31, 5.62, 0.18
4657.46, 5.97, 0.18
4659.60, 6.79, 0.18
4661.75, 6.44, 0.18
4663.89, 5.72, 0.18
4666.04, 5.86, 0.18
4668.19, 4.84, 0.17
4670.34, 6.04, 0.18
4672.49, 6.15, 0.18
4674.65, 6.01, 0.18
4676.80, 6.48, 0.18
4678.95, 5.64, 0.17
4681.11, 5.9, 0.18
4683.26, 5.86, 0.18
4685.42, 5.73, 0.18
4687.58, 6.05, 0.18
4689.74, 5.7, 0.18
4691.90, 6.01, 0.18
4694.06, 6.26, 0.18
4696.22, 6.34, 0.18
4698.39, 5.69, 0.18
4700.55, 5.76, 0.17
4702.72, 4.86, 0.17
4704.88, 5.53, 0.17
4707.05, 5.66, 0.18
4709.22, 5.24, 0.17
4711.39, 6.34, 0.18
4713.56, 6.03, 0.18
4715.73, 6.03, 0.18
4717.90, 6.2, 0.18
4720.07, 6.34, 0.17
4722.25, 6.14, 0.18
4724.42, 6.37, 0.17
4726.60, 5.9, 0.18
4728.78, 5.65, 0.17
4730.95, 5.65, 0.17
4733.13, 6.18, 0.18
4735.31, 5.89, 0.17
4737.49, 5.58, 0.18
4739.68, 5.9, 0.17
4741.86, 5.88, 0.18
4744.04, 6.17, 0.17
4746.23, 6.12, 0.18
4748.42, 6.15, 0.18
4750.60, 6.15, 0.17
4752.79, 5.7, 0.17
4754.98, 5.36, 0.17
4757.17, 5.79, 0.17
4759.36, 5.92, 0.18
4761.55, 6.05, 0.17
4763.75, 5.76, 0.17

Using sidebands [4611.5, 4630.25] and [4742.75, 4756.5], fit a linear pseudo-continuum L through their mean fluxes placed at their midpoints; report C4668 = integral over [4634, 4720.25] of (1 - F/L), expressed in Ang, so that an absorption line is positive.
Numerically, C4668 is 1.5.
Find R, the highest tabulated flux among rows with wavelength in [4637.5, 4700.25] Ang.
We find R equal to 6.79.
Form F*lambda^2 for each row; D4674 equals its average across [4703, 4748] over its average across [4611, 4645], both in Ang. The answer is 1.0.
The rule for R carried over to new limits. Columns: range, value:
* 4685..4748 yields 6.37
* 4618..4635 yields 6.28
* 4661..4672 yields 6.44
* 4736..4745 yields 6.17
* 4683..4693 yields 6.05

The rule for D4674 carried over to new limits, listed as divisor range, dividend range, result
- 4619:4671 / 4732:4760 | 1.04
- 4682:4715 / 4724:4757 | 1.03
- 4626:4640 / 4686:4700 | 1.03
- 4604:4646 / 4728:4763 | 1.03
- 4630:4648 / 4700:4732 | 1.03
